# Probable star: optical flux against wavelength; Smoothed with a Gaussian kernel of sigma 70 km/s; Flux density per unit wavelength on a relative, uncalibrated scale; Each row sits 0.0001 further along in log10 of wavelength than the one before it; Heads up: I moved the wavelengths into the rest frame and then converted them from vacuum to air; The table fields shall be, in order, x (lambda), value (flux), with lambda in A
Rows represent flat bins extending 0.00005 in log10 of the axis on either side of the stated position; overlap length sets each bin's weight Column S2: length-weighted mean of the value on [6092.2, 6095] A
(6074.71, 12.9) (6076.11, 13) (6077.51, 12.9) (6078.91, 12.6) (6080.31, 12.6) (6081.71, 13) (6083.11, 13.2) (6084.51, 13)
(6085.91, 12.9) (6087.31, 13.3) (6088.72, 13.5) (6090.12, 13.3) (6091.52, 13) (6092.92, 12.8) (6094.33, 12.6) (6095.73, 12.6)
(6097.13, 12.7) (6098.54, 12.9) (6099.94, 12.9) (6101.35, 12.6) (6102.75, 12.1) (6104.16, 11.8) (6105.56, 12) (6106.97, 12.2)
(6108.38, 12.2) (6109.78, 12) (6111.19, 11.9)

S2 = 12.7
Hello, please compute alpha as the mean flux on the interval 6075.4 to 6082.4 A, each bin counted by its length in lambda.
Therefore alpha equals 12.8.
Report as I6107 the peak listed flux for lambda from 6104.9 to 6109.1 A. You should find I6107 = 12.2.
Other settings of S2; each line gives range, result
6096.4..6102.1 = 12.8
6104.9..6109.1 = 12.1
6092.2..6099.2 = 12.7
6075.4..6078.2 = 12.9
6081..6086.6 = 13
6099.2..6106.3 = 12.3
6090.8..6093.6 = 12.9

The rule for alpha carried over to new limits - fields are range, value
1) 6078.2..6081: 12.6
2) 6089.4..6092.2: 13.2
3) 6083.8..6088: 13.1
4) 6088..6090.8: 13.4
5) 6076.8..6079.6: 12.7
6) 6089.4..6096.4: 12.9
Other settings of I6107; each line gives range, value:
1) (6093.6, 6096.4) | 12.6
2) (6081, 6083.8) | 13.2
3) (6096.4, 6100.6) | 12.9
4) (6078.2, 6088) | 13.3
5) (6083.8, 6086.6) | 13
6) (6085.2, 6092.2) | 13.5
